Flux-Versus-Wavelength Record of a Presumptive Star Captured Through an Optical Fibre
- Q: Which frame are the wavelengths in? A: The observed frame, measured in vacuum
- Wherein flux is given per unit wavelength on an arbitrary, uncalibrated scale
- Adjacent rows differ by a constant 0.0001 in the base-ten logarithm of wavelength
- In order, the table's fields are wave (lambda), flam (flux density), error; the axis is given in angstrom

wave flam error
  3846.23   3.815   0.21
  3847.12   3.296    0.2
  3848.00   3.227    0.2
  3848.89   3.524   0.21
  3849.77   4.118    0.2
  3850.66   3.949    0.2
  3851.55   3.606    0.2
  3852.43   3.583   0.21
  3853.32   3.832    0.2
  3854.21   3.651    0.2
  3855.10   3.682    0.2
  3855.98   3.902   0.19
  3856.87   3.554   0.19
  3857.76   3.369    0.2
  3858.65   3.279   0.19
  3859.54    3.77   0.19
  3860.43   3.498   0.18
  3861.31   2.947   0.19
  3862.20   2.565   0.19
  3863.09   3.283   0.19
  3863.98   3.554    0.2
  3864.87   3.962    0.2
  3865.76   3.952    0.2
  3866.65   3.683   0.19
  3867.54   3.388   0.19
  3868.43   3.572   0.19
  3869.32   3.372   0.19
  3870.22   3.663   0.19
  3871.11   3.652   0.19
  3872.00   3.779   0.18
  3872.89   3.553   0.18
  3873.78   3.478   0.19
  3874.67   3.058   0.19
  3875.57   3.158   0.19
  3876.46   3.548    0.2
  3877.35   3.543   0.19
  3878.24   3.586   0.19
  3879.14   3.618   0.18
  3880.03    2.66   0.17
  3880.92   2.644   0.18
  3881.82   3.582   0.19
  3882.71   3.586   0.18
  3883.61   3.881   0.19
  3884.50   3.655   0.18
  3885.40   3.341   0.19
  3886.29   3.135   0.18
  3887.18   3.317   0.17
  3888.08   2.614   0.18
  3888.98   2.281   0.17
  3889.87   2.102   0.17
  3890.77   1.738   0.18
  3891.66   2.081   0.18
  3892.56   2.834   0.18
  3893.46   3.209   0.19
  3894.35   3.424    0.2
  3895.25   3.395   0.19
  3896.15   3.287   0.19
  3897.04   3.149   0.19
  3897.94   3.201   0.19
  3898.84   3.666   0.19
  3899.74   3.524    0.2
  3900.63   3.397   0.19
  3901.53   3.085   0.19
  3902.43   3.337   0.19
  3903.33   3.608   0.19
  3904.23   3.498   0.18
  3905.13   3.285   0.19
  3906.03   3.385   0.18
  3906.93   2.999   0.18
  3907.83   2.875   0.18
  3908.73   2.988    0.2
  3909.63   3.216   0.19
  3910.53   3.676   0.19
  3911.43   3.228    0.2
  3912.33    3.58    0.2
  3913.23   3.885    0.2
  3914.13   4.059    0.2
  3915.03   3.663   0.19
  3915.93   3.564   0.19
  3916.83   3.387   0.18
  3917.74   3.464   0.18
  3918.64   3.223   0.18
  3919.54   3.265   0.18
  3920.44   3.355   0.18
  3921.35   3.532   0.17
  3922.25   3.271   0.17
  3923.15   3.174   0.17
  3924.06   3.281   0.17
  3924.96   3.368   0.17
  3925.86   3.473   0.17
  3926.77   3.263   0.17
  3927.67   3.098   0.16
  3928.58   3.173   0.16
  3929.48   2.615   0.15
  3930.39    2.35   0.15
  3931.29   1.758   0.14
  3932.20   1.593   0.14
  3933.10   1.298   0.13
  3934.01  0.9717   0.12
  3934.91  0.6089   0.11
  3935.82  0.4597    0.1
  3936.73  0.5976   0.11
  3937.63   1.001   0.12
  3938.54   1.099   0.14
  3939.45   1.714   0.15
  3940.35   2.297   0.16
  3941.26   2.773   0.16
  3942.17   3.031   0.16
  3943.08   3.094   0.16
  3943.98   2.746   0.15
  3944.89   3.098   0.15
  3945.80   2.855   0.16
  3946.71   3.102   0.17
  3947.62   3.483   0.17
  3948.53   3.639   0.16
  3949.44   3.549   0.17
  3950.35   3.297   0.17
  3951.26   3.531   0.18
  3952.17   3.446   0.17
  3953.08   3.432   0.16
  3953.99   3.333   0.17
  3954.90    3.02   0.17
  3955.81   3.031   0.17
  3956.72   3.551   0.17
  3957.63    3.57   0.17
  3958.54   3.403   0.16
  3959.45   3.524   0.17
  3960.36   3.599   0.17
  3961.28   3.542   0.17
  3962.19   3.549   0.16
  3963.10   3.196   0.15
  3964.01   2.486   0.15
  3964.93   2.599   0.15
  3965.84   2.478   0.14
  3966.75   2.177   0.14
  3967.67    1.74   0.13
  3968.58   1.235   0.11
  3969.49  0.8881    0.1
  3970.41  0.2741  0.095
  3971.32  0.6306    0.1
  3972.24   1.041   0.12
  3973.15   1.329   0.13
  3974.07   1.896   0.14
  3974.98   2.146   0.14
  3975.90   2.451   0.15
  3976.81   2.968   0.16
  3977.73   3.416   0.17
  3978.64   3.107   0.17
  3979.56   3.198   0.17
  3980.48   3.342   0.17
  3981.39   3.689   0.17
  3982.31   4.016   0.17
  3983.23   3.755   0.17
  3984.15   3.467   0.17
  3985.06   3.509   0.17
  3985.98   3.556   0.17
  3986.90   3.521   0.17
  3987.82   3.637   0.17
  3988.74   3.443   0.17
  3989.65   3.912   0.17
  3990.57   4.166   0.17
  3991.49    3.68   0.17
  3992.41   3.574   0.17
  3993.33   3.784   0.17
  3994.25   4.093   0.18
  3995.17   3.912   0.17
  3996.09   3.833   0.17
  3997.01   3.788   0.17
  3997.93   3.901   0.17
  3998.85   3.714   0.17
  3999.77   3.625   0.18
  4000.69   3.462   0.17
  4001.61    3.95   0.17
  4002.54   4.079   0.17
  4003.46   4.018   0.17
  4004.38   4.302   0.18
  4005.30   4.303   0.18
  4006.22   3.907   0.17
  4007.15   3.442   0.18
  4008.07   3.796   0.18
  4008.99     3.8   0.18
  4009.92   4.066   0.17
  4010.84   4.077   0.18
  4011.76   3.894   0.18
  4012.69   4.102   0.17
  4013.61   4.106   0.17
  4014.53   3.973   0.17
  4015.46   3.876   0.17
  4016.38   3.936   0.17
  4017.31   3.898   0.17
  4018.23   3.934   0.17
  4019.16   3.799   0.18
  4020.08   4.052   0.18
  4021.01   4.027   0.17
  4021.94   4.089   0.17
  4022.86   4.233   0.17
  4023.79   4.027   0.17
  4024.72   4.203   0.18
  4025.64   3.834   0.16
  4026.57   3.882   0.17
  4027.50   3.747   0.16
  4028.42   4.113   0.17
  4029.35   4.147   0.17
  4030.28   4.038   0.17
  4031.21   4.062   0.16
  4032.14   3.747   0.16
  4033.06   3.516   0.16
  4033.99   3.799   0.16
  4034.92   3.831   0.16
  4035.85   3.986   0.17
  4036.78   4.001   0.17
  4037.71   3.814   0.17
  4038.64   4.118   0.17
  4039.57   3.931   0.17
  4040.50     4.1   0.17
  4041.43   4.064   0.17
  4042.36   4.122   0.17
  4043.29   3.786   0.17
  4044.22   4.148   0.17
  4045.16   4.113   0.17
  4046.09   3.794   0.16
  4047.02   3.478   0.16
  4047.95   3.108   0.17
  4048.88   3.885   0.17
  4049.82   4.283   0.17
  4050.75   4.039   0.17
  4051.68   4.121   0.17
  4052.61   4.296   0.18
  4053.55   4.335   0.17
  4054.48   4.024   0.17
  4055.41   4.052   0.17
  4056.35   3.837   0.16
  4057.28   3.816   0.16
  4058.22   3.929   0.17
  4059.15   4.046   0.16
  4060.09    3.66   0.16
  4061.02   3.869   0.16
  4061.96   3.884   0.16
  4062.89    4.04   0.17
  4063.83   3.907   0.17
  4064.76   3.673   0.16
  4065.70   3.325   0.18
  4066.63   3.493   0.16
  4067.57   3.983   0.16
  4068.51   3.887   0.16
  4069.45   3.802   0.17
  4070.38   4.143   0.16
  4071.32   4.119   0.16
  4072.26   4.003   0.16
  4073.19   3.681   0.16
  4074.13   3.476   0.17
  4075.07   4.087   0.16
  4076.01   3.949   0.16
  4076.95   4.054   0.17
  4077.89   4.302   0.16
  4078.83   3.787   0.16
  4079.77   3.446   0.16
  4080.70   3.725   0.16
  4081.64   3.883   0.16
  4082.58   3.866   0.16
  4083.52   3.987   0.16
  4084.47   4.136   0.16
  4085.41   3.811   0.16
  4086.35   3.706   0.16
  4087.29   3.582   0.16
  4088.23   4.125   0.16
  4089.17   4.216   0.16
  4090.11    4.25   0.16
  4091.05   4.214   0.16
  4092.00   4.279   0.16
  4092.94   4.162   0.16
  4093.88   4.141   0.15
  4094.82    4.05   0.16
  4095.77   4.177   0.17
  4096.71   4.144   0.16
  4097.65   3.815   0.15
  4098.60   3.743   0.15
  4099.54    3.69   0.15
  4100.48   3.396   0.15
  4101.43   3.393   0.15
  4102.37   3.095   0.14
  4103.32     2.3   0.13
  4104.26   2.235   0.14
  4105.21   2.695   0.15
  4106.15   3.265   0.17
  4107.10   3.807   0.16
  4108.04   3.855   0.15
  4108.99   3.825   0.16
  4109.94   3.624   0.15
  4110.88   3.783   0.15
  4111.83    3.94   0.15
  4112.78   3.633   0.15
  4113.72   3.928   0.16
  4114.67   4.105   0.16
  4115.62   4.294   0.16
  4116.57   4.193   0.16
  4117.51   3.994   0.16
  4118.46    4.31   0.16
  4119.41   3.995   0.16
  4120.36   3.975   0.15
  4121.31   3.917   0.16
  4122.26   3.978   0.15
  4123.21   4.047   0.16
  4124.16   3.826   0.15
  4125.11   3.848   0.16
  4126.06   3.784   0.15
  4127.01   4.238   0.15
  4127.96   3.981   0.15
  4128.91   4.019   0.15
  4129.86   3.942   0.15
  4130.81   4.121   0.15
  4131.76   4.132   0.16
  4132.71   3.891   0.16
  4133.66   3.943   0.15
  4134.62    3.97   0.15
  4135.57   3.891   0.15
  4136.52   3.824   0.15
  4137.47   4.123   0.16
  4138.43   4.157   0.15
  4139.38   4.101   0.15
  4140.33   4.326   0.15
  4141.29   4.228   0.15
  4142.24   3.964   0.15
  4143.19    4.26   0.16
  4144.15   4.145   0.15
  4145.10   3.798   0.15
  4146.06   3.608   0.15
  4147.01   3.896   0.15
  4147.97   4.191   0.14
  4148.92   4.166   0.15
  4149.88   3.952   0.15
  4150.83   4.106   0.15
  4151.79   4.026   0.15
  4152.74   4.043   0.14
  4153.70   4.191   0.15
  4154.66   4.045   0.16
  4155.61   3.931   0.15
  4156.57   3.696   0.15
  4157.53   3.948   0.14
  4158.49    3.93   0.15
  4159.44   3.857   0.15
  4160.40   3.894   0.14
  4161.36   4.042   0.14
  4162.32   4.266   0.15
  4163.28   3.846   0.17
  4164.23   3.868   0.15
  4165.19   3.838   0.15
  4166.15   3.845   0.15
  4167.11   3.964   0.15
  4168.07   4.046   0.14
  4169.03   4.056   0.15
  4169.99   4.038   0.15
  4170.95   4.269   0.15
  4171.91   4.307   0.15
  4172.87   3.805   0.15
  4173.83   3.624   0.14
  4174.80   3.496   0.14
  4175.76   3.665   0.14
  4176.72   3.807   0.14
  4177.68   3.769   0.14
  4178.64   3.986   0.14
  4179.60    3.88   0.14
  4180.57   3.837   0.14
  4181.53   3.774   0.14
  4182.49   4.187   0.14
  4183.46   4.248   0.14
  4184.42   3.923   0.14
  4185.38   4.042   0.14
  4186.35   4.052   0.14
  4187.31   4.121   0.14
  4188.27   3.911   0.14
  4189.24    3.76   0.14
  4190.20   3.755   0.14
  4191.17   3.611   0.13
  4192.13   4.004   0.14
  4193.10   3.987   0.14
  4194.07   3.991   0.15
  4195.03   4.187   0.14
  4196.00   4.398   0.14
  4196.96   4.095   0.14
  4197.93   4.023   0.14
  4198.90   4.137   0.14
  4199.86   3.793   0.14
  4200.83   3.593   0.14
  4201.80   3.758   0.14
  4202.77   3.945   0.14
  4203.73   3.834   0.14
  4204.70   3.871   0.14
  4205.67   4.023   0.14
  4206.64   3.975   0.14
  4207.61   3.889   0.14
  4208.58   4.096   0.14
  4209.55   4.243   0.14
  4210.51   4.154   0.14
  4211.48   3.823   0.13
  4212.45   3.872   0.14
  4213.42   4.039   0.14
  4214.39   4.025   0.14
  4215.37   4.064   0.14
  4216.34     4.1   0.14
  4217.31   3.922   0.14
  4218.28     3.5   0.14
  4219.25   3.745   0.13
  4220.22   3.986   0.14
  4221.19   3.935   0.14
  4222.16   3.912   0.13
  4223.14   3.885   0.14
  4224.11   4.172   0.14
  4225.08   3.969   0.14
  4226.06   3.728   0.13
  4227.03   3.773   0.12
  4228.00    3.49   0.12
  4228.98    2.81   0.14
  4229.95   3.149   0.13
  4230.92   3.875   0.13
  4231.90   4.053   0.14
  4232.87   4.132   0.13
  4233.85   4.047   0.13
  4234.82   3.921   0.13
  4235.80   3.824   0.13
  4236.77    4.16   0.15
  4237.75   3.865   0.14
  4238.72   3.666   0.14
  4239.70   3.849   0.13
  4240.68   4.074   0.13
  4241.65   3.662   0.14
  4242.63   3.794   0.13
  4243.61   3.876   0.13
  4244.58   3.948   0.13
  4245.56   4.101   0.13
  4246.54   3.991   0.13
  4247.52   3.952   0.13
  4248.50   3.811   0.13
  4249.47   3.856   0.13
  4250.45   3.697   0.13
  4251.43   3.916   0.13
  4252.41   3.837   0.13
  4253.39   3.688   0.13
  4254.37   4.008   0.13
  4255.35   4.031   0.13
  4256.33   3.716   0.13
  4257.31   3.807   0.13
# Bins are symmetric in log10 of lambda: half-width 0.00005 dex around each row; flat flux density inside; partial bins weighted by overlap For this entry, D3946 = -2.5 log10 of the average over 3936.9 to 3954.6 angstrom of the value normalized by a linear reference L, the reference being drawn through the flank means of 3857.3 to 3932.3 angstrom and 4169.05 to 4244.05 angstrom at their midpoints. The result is 0.19 mag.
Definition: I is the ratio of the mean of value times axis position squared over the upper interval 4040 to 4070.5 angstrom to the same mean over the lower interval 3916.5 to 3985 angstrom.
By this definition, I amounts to 1.53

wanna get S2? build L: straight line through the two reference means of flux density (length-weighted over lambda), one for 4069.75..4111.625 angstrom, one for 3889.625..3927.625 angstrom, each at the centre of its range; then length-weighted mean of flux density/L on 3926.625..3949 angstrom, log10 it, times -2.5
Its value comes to 0.45 mag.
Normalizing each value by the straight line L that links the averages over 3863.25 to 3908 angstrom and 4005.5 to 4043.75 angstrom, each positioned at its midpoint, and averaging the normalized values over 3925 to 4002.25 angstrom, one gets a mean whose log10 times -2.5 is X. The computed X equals 0.27 mag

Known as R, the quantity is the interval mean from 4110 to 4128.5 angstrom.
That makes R 3.98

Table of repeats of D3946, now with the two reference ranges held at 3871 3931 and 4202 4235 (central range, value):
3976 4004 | -0.071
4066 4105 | -0.056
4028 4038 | -0.118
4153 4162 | -0.055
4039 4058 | -0.123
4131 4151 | -0.086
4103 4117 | 0.026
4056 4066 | -0.076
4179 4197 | -0.046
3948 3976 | 0.265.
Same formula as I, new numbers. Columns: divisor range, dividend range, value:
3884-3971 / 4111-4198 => 1.55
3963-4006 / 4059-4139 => 1.31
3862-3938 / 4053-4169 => 1.41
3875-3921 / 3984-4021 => 1.25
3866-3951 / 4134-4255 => 1.50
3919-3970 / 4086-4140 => 1.56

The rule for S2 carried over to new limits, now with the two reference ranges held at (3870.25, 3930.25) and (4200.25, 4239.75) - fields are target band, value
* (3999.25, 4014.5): -0.138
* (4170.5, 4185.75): -0.034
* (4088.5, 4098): -0.146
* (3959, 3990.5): 0.228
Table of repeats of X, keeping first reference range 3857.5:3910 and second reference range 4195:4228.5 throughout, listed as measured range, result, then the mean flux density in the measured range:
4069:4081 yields -0.07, 3.9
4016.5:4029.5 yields -0.13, 3.99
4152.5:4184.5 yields -0.02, 3.94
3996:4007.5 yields -0.11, 3.88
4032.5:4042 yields -0.10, 3.92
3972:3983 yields 0.24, 2.77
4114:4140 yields -0.07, 4.02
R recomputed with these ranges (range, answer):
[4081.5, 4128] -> 3.82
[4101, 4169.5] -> 3.89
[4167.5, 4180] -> 3.9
